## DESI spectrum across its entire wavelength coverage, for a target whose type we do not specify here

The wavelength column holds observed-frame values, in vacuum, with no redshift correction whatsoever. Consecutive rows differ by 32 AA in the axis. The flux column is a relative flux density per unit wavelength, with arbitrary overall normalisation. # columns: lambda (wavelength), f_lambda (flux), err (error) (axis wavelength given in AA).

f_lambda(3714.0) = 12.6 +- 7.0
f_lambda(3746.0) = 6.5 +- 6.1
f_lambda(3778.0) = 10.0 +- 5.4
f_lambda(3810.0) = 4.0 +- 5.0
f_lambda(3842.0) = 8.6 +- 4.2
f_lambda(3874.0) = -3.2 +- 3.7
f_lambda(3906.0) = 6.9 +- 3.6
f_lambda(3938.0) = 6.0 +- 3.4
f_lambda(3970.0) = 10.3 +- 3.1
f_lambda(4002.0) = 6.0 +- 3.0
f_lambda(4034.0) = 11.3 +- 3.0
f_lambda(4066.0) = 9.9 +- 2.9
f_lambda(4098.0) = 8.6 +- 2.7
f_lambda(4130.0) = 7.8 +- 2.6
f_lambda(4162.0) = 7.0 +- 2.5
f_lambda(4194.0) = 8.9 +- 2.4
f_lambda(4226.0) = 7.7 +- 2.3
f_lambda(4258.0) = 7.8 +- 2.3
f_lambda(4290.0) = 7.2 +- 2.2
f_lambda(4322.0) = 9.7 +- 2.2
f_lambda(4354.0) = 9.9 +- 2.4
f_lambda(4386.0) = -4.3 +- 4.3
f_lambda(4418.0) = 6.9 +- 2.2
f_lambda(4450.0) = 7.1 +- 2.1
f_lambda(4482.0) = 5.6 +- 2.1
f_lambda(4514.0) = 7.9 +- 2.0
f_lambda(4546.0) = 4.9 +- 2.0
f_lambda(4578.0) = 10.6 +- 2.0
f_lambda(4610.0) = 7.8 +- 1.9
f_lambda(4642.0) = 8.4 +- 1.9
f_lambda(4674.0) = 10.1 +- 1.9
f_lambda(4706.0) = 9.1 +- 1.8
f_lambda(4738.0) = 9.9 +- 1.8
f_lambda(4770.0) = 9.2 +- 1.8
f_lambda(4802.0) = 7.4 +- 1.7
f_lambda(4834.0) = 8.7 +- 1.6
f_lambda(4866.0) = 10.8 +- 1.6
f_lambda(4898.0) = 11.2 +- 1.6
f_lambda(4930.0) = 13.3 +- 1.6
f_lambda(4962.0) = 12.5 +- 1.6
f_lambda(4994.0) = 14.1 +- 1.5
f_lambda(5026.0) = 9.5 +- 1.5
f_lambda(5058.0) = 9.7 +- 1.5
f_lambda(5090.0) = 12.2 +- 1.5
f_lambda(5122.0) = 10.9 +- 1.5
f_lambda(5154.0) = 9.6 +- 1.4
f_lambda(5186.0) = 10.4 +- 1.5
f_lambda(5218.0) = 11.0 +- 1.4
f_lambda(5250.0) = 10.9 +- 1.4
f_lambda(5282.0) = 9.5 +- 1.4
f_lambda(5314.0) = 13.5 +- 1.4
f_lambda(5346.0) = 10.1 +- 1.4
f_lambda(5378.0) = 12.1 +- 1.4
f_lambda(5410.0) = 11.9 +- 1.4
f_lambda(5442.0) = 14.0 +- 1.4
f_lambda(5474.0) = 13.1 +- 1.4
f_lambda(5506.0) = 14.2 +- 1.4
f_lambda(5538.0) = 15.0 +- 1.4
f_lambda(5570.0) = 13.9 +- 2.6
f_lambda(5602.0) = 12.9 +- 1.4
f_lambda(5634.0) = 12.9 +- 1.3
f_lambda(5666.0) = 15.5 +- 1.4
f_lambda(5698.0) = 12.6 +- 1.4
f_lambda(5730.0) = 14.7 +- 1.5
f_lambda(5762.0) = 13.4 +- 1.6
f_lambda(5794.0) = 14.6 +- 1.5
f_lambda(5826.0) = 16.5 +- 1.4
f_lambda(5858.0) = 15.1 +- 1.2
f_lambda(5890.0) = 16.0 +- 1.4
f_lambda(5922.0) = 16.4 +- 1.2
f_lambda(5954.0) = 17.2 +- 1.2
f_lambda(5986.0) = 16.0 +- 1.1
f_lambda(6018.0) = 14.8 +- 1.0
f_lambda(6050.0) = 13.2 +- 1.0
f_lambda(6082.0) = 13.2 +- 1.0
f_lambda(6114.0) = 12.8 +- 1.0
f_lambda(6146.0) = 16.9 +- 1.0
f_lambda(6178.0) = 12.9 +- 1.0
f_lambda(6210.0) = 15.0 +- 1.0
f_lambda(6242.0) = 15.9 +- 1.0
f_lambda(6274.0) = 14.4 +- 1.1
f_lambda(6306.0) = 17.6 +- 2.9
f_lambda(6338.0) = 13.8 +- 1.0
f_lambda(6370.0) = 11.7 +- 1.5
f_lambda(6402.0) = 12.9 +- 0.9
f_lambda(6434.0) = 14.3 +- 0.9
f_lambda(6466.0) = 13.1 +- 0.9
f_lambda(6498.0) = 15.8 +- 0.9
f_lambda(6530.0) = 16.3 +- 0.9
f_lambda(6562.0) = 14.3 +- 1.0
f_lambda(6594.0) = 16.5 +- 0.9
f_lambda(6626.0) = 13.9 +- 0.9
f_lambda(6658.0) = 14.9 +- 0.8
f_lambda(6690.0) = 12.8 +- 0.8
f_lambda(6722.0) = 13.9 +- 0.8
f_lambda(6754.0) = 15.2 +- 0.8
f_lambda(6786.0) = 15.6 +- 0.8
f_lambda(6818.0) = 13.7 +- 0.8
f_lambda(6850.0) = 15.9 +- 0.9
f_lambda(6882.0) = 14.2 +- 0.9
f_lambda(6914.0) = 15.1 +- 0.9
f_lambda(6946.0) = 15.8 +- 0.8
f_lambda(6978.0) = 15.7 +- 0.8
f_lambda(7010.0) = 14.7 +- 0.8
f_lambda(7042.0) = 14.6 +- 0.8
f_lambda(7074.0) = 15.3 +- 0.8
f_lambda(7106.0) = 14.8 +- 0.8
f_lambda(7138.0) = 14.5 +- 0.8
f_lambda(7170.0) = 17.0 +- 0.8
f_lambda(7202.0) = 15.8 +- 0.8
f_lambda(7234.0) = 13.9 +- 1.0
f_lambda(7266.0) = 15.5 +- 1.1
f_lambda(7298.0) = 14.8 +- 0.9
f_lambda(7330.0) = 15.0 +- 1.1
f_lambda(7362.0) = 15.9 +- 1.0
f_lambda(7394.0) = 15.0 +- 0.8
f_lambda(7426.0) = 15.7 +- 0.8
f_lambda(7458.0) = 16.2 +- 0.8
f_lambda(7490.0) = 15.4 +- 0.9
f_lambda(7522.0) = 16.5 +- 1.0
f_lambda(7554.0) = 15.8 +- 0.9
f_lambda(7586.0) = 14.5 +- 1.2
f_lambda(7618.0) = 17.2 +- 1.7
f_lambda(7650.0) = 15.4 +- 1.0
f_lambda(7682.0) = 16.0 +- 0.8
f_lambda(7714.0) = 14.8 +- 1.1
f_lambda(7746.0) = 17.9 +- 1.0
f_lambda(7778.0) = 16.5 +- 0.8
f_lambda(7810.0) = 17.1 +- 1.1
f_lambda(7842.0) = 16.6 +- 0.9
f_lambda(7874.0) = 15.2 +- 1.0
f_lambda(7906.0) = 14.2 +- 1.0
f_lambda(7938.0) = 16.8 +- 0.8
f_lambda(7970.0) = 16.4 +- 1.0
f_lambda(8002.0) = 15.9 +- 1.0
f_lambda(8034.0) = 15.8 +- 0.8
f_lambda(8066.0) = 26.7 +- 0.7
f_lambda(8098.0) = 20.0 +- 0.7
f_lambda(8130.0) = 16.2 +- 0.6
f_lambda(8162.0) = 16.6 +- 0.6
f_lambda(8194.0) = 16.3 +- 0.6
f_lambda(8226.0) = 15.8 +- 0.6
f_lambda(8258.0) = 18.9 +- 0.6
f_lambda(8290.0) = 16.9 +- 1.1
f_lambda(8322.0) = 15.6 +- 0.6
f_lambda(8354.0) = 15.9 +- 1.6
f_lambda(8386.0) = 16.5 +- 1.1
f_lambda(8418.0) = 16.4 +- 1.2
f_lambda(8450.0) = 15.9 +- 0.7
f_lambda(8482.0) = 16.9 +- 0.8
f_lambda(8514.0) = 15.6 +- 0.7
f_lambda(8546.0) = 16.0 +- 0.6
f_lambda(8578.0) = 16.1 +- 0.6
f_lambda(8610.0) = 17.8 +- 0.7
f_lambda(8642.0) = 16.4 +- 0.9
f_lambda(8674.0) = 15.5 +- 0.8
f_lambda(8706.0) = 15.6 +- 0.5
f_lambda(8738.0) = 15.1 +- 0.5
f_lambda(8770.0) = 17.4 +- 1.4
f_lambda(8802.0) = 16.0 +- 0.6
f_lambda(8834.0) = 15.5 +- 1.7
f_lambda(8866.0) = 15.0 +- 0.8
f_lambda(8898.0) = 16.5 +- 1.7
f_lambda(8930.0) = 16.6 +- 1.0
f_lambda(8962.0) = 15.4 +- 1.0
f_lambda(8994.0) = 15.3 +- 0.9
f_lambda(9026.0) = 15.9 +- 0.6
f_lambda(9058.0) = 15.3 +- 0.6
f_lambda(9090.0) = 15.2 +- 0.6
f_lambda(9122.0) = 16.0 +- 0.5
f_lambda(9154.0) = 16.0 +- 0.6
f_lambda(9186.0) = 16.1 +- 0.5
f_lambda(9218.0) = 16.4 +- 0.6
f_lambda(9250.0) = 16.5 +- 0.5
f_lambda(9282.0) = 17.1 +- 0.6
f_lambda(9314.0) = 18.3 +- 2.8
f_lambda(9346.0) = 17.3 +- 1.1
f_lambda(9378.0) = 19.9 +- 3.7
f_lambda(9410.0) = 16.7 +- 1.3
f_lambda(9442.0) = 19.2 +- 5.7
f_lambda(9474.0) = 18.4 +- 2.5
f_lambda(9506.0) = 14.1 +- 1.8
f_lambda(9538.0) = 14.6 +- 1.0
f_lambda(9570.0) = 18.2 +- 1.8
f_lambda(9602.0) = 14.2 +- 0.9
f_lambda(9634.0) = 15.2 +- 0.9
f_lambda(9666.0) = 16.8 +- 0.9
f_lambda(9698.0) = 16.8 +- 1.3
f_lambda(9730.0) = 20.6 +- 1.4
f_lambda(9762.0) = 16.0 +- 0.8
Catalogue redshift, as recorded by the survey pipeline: 0.23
